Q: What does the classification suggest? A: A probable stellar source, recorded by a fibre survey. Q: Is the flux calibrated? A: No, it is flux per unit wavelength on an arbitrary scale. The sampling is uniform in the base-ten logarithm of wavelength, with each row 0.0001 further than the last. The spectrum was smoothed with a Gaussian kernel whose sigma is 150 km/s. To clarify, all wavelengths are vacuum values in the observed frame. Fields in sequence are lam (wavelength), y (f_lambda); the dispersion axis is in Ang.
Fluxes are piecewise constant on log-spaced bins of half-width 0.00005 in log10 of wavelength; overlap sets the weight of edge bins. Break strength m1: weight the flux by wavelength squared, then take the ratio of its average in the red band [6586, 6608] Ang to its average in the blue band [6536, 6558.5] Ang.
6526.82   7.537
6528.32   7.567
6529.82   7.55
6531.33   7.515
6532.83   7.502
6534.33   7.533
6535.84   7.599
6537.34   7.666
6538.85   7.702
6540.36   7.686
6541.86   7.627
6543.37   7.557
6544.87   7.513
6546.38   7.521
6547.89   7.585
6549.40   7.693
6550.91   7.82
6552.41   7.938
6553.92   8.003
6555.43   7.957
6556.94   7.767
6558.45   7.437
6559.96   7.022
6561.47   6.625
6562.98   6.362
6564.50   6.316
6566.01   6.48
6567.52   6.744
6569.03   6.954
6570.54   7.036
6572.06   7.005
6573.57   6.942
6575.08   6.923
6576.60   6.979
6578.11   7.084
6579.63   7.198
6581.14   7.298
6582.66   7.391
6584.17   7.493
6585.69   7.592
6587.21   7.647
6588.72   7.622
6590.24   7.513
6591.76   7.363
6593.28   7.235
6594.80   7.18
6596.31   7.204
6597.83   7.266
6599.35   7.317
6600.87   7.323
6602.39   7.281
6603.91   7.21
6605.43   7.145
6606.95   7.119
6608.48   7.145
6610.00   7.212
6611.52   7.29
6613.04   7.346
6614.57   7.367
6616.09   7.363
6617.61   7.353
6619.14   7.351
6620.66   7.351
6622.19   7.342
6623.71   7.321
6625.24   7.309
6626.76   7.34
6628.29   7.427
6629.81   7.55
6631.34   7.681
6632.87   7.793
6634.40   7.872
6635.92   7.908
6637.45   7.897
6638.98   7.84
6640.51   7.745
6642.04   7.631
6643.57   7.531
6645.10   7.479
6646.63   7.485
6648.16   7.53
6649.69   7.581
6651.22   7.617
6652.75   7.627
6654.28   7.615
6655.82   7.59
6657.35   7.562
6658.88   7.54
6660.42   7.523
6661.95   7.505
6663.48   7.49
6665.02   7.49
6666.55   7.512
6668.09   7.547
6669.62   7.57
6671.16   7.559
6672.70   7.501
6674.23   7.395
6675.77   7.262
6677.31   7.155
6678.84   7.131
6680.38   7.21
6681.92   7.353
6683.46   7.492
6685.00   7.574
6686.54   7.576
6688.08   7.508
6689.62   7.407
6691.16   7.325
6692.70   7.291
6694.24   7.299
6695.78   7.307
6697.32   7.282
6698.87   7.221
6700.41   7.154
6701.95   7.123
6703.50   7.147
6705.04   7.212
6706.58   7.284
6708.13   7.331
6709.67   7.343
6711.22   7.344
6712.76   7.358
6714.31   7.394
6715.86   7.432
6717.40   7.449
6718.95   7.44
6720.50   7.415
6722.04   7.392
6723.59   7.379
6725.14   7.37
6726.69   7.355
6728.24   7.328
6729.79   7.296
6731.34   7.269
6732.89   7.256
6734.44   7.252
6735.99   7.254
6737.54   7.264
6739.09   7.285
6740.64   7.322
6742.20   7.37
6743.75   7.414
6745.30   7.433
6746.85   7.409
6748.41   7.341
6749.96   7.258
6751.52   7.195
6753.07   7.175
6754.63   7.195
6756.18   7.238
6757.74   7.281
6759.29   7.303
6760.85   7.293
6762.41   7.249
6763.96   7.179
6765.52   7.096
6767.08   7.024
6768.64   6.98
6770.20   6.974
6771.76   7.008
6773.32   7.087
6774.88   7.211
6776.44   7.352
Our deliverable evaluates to 1.0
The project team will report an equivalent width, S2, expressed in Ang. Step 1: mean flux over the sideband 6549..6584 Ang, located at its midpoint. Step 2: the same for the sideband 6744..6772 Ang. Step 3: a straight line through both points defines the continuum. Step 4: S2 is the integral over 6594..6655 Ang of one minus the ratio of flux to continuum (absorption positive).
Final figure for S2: -2.24 Ang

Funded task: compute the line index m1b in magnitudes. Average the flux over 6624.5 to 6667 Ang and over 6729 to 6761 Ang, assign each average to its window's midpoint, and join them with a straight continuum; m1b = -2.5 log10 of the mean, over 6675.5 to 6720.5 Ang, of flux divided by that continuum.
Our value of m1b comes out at 0.02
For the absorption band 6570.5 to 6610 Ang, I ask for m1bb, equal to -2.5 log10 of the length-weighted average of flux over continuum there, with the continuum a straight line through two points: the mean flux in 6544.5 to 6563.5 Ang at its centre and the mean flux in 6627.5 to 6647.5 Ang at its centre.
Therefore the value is 0.05 mag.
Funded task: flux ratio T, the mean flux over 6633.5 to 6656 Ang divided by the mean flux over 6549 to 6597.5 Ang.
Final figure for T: 1.1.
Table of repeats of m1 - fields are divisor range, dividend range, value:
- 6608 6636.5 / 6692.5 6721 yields 1.01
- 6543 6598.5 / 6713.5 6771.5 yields 1.05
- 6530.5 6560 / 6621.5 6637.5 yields 1.02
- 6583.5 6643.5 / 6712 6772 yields 1.02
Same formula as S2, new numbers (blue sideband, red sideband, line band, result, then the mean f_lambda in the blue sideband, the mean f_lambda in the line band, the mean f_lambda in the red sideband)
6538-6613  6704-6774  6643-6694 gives -1.3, 7.29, 7.47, 7.28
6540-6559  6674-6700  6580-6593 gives 0.2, 7.71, 7.47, 7.34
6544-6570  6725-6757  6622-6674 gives -2.0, 7.28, 7.58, 7.3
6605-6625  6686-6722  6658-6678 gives -0.4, 7.29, 7.47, 7.33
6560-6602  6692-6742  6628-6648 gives -1.3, 7.11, 7.68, 7.31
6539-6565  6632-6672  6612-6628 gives 0.5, 7.45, 7.34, 7.62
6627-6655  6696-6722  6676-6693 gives 0.2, 7.65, 7.36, 7.31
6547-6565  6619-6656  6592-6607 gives 0.5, 7.39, 7.24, 7.58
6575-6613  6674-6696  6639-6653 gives -0.5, 7.29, 7.59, 7.35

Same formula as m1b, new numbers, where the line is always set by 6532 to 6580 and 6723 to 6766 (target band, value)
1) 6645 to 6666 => -0.04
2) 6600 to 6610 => 0.01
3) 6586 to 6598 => -0.01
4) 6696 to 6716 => 0.00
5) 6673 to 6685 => 0.00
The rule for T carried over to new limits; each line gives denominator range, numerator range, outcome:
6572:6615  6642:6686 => 1.03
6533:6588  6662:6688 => 1.01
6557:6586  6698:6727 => 1.05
